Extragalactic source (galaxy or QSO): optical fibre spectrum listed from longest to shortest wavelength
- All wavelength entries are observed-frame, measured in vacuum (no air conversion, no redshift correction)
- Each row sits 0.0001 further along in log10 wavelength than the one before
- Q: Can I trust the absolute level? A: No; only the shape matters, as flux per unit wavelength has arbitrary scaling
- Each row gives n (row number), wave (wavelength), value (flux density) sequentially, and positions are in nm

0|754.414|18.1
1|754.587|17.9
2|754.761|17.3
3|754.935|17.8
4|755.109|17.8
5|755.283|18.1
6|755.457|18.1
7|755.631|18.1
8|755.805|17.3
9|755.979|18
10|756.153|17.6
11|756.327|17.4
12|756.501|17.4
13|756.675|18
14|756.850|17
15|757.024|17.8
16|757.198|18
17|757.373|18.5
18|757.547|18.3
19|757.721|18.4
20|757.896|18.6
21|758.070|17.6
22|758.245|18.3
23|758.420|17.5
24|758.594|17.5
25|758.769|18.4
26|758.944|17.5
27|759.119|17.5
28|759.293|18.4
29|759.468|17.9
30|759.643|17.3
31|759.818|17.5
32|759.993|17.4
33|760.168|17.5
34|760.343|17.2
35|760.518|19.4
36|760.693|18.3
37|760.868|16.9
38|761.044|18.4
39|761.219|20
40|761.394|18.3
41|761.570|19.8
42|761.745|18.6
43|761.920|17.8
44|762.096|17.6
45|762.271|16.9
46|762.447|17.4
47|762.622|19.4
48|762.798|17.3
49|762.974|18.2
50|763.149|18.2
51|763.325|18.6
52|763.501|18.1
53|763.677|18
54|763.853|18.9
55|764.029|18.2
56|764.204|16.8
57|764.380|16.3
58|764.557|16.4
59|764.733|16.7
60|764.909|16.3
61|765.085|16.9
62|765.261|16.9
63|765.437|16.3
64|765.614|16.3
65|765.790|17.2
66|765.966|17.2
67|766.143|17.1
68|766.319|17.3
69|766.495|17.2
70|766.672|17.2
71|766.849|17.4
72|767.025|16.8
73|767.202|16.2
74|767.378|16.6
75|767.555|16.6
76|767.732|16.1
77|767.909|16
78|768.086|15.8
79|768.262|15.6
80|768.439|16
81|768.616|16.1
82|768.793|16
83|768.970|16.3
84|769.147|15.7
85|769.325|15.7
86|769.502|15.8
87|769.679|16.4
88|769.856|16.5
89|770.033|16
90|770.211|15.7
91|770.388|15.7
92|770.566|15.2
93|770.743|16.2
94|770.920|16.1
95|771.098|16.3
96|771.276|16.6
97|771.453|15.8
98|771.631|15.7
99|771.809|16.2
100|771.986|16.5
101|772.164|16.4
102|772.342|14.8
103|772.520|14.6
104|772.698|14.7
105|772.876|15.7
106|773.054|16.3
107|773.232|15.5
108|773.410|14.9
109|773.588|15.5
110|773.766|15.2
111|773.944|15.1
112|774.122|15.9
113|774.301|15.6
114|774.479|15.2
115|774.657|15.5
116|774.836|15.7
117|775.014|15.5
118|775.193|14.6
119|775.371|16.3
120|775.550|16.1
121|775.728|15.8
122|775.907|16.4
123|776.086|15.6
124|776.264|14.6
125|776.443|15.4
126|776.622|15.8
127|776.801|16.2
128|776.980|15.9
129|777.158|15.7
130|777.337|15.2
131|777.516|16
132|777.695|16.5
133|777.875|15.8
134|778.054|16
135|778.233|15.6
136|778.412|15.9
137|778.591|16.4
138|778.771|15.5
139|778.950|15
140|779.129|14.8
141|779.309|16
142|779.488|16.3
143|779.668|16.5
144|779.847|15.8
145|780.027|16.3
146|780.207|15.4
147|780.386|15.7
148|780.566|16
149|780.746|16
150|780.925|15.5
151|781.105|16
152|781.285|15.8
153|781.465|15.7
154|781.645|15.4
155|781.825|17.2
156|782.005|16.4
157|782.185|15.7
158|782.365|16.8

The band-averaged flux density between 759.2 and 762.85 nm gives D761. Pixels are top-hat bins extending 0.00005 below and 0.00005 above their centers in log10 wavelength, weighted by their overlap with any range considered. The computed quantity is 18.1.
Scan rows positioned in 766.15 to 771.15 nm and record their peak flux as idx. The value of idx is 17.4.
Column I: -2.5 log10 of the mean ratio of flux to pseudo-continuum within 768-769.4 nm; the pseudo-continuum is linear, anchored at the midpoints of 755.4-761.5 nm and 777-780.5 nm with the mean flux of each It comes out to 0.06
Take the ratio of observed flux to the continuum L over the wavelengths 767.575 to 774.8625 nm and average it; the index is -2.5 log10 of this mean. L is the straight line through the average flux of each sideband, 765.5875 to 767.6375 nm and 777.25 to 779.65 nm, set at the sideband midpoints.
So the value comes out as 0.048 mag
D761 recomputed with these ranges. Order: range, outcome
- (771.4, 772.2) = 16.1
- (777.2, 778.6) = 15.9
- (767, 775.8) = 15.8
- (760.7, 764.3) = 18.2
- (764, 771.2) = 16.4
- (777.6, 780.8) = 15.9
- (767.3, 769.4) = 16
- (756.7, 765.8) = 17.8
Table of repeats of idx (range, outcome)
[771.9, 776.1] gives 16.5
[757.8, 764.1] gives 20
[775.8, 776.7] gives 16.4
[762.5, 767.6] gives 19.4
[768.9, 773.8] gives 16.6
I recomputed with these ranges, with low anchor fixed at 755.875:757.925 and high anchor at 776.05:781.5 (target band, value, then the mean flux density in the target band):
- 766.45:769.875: 0.03 mag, 16.3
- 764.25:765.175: 0.04 mag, 16.5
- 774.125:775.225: 0.05 mag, 15.4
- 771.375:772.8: 0.06 mag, 15.6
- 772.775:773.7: 0.05 mag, 15.6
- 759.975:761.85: -0.05 mag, 18.4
